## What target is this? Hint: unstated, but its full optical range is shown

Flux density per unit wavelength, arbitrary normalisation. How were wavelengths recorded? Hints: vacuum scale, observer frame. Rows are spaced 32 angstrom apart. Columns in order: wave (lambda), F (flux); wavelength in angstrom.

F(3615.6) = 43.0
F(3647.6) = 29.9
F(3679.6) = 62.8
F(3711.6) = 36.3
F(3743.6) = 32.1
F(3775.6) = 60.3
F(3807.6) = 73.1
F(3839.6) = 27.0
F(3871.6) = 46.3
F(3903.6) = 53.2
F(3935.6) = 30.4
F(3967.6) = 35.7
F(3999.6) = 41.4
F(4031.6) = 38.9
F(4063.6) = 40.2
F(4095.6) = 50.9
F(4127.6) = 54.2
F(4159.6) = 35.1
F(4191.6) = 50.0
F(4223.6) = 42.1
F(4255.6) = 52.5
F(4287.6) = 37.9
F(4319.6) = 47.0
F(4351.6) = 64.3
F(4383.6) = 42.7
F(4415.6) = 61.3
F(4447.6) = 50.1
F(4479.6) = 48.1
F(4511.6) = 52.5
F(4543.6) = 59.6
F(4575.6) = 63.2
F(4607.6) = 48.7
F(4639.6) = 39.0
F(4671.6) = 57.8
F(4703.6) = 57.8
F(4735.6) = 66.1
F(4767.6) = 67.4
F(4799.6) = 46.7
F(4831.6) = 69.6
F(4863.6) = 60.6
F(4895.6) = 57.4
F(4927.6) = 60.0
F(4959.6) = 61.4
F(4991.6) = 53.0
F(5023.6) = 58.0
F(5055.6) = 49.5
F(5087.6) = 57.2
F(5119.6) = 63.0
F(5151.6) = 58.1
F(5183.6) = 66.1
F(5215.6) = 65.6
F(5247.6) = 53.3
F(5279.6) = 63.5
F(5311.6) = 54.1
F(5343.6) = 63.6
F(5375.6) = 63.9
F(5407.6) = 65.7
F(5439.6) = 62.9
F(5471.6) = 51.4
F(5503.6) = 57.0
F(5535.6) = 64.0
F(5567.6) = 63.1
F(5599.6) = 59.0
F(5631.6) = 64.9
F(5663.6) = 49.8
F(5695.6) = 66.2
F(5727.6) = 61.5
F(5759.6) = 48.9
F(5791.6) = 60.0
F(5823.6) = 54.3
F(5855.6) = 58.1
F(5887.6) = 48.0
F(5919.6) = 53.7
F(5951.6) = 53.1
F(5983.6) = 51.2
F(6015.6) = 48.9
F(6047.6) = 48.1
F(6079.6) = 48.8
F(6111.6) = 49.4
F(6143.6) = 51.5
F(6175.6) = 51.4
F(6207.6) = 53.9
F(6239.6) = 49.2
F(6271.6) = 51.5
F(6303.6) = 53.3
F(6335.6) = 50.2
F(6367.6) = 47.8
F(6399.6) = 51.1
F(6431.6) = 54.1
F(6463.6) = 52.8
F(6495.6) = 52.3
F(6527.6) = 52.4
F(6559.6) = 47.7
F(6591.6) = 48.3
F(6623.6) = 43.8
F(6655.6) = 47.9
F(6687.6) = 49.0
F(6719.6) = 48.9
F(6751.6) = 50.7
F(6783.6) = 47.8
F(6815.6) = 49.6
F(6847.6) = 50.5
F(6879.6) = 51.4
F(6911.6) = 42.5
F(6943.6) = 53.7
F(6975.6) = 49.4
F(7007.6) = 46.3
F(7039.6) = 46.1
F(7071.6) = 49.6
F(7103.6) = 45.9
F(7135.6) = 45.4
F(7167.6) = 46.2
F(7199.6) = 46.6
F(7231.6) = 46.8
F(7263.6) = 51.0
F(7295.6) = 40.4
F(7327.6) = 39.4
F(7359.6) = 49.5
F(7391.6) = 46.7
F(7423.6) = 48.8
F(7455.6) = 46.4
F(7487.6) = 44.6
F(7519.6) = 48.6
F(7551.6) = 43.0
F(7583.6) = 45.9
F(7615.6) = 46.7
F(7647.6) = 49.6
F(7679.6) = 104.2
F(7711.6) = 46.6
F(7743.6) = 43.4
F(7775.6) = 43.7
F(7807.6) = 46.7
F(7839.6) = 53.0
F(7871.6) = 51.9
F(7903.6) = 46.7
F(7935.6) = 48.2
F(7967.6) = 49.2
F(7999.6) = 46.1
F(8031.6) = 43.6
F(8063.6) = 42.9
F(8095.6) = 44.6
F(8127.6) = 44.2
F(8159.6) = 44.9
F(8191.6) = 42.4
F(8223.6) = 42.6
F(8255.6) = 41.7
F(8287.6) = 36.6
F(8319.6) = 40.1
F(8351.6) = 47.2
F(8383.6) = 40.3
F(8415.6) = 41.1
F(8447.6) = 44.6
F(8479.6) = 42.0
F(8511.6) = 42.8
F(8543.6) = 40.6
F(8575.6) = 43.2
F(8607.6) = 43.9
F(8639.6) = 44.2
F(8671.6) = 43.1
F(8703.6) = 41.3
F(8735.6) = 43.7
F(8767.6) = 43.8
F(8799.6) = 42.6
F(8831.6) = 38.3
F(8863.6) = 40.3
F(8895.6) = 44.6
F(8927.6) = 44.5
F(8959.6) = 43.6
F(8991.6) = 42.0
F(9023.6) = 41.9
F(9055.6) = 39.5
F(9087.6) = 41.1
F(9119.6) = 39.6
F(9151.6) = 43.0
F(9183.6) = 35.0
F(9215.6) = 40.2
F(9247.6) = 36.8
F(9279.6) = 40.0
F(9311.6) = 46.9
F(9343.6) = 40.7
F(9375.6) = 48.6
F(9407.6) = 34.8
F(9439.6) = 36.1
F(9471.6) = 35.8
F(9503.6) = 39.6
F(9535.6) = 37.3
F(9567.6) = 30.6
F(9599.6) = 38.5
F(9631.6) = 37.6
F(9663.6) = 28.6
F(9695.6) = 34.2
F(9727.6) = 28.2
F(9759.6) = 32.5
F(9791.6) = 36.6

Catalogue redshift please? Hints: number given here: 0.17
